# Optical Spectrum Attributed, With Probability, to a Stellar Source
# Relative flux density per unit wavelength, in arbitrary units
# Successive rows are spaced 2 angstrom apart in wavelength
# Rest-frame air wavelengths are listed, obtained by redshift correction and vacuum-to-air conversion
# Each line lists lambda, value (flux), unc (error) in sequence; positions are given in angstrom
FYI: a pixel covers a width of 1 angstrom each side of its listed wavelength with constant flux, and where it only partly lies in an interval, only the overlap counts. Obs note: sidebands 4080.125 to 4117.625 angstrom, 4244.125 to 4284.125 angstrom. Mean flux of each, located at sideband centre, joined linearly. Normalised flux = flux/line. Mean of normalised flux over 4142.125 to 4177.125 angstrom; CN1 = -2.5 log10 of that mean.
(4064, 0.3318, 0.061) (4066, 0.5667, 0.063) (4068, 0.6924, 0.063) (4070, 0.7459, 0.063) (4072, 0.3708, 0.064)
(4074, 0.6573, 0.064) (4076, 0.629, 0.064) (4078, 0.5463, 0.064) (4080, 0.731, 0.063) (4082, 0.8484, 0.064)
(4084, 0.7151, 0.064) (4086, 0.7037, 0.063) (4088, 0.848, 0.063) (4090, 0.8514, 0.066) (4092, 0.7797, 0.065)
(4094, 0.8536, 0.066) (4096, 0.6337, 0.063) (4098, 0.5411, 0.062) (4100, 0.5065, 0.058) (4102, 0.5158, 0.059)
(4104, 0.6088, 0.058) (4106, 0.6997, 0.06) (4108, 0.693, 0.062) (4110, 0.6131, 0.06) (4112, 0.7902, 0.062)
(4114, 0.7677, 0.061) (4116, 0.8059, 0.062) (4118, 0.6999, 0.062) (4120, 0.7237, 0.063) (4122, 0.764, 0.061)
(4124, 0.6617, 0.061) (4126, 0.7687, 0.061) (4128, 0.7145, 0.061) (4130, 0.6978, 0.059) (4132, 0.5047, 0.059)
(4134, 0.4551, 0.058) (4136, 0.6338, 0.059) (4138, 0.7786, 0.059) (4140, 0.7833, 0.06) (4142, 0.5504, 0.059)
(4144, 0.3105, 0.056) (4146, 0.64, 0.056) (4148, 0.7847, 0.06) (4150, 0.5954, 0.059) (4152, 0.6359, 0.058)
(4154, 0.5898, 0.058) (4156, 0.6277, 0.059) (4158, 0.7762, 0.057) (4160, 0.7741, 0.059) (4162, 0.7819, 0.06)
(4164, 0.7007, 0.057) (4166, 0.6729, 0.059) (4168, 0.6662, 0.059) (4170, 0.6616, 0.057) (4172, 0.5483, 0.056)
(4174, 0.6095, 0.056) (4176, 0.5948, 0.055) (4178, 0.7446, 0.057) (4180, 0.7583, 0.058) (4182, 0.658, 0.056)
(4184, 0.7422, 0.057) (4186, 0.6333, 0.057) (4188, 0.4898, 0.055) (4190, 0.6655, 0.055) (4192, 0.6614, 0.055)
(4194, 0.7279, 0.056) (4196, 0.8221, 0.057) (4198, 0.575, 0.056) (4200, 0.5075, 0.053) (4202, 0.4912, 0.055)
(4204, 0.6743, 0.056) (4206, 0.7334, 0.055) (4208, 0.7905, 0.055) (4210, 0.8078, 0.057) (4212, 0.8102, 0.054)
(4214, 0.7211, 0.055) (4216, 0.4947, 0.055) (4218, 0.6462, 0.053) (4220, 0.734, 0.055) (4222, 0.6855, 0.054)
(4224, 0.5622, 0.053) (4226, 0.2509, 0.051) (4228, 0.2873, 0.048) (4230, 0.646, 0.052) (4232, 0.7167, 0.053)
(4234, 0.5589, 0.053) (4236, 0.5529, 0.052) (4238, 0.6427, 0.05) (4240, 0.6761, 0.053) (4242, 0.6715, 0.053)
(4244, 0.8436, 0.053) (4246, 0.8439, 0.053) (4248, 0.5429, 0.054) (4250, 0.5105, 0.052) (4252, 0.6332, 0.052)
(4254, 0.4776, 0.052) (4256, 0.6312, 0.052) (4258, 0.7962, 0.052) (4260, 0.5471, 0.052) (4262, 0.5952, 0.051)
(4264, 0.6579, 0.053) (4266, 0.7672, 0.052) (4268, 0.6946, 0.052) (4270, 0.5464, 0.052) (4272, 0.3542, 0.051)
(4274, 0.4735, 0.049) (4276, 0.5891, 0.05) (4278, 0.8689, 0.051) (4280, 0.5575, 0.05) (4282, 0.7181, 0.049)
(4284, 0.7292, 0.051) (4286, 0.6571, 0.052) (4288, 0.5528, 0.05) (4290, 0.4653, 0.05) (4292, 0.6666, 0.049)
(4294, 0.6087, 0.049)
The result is 0.06 mag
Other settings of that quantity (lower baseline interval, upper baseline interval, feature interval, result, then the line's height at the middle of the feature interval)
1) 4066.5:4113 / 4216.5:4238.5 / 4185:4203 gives -0.04 mag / 0.594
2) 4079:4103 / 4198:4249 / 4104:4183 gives 0.01 mag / 0.68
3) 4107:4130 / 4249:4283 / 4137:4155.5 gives 0.12 mag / 0.705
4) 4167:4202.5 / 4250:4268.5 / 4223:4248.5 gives 0.07 mag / 0.638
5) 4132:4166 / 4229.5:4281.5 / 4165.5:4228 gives -0.01 mag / 0.64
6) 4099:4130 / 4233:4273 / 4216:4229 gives 0.22 mag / 0.641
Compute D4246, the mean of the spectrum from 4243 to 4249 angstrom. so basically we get 0.743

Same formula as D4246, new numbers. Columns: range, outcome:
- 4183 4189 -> 0.622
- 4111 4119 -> 0.766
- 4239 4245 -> 0.73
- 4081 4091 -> 0.793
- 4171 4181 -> 0.651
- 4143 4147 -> 0.475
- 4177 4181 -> 0.751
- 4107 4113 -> 0.699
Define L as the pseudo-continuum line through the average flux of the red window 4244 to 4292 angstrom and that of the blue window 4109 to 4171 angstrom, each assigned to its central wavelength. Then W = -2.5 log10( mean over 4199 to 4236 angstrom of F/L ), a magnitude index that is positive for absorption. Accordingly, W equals 0.049 mag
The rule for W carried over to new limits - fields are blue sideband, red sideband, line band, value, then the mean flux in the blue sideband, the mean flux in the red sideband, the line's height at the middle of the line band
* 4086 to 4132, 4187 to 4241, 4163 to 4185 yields -0.02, 0.702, 0.627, 0.656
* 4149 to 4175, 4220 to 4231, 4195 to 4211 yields -0.20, 0.665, 0.509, 0.564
